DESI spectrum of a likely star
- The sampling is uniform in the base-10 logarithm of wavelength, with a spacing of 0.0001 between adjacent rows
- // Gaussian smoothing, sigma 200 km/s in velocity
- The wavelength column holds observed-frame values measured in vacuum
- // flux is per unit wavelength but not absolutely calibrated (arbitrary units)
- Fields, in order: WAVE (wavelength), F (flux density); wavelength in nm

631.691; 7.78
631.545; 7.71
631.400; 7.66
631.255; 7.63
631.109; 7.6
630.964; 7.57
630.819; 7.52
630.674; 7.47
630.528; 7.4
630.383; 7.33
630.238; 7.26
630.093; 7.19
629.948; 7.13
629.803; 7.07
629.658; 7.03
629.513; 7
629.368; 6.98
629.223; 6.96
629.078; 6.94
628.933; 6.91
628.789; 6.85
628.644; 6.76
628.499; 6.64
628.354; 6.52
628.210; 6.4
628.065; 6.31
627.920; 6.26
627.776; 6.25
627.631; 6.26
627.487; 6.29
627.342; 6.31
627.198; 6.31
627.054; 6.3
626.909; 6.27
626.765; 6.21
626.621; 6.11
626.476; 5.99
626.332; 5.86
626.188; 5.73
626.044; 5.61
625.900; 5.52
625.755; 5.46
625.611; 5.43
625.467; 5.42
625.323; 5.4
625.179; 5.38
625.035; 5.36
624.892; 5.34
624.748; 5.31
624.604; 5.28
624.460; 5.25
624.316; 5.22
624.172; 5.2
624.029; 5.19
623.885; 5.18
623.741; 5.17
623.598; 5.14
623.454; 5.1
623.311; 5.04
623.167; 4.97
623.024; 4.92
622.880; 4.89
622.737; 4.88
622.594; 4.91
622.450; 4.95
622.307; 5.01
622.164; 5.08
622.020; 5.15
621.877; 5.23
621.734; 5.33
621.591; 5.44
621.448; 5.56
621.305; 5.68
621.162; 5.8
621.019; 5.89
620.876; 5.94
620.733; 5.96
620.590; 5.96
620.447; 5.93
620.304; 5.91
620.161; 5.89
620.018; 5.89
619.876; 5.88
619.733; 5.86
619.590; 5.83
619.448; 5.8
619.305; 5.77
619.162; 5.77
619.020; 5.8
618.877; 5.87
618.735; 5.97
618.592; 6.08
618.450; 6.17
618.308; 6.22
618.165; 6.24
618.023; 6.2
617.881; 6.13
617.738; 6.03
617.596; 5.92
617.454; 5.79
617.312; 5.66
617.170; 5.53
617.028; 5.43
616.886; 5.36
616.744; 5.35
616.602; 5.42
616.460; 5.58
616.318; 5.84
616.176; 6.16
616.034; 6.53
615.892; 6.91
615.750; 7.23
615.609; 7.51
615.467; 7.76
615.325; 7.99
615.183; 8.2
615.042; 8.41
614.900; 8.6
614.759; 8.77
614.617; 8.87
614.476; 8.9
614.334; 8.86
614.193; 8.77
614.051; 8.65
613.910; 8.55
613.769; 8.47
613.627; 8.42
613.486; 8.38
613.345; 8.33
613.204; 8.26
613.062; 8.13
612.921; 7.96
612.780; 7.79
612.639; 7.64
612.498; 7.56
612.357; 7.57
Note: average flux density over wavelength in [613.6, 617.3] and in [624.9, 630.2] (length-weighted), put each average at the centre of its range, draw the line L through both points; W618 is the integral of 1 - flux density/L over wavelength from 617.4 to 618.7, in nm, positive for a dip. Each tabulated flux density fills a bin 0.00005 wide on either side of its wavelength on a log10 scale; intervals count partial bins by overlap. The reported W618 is 0.19 nm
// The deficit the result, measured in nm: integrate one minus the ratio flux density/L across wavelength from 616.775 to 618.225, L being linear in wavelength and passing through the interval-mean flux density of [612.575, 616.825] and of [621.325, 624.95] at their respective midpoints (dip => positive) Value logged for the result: 0.22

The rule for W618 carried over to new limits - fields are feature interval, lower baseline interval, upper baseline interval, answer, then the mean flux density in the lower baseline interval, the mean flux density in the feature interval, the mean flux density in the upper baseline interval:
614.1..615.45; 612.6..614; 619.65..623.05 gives -0.148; 8.21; 8.56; 5.5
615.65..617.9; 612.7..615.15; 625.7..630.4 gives 0.593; 8.47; 5.95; 6.48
